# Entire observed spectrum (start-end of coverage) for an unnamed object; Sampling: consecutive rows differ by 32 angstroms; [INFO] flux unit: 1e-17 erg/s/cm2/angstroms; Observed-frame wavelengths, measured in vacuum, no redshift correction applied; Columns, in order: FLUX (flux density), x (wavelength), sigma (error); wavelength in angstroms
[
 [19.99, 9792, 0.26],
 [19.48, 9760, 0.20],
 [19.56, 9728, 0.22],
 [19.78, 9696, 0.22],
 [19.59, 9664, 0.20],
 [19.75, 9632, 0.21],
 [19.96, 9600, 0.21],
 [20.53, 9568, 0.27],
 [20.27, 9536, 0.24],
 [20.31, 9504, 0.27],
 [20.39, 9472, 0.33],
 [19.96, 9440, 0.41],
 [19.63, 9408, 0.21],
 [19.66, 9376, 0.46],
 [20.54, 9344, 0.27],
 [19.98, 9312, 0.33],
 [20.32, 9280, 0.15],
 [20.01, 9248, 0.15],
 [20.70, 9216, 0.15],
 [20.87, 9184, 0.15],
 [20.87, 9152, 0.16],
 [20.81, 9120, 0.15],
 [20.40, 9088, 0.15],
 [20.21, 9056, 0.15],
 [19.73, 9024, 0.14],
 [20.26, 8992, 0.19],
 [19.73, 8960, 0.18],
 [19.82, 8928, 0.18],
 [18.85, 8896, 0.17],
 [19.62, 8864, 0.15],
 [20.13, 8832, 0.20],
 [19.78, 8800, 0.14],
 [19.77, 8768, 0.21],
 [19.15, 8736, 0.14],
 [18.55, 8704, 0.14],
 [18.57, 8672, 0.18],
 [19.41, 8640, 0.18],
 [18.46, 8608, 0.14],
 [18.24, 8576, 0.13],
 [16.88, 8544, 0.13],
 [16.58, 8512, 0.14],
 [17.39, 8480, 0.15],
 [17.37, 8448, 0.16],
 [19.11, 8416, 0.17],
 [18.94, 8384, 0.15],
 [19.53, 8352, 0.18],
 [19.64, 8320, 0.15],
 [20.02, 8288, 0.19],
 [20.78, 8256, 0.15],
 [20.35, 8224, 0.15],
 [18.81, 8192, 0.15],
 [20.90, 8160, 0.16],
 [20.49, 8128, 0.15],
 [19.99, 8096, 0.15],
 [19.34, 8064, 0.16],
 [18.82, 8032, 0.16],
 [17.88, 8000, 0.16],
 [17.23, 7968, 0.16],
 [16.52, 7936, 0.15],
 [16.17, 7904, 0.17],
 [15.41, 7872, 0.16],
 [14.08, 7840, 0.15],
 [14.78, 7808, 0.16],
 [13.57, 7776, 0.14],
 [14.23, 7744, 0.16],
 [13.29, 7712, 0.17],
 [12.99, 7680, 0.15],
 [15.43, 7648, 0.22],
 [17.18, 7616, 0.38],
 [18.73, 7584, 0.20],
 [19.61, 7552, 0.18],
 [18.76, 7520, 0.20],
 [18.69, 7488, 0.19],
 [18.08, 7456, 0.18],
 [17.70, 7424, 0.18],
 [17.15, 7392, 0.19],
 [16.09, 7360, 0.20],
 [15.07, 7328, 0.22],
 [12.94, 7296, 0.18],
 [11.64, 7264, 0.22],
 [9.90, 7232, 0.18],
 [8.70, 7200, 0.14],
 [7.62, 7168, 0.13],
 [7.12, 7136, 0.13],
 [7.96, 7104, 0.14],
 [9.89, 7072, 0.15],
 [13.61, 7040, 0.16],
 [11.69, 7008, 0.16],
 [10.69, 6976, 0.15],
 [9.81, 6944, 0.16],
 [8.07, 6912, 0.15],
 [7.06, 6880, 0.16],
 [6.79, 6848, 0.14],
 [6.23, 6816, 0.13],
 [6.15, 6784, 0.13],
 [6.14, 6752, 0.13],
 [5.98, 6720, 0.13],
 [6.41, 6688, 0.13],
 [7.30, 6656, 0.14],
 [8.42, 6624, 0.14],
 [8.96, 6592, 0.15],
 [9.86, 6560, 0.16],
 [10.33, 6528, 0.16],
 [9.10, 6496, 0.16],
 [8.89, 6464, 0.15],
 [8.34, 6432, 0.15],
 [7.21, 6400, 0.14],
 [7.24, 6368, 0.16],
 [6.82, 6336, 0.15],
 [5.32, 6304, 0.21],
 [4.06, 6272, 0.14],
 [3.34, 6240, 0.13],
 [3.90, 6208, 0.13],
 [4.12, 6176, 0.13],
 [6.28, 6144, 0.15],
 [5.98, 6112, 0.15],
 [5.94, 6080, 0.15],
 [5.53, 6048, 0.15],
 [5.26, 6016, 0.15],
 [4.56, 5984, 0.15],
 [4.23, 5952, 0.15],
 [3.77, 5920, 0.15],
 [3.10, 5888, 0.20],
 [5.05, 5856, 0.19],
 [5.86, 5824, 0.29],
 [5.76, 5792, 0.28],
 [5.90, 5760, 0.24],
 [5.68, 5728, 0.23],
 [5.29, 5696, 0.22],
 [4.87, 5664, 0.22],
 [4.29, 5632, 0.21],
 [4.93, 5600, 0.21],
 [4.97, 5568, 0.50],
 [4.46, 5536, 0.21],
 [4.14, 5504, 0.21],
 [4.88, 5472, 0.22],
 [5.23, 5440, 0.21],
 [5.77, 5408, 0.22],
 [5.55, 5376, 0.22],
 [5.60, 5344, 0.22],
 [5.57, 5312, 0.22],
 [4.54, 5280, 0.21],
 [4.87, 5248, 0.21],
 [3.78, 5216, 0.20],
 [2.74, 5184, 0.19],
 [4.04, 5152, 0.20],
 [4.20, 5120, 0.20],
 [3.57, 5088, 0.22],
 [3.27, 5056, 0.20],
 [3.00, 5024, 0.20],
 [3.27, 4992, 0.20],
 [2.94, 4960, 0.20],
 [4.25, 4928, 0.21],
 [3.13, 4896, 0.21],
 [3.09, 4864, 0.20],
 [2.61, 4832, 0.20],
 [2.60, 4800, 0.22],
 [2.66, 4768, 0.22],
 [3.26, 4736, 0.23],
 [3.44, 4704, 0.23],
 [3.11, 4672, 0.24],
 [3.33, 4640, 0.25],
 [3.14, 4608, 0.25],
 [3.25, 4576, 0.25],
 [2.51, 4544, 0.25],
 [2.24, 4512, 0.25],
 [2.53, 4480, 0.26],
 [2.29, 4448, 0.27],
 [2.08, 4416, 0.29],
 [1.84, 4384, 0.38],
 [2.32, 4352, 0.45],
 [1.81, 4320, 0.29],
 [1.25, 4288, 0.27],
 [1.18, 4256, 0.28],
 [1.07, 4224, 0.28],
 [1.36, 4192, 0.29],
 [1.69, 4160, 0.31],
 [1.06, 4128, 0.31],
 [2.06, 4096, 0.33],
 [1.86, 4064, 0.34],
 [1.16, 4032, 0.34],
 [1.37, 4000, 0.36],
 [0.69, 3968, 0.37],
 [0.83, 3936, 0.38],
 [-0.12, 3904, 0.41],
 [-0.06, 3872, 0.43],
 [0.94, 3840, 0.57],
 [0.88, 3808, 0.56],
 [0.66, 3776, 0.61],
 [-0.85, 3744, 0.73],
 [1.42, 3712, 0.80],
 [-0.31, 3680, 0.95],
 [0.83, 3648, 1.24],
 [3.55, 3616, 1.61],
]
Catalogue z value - 0.00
